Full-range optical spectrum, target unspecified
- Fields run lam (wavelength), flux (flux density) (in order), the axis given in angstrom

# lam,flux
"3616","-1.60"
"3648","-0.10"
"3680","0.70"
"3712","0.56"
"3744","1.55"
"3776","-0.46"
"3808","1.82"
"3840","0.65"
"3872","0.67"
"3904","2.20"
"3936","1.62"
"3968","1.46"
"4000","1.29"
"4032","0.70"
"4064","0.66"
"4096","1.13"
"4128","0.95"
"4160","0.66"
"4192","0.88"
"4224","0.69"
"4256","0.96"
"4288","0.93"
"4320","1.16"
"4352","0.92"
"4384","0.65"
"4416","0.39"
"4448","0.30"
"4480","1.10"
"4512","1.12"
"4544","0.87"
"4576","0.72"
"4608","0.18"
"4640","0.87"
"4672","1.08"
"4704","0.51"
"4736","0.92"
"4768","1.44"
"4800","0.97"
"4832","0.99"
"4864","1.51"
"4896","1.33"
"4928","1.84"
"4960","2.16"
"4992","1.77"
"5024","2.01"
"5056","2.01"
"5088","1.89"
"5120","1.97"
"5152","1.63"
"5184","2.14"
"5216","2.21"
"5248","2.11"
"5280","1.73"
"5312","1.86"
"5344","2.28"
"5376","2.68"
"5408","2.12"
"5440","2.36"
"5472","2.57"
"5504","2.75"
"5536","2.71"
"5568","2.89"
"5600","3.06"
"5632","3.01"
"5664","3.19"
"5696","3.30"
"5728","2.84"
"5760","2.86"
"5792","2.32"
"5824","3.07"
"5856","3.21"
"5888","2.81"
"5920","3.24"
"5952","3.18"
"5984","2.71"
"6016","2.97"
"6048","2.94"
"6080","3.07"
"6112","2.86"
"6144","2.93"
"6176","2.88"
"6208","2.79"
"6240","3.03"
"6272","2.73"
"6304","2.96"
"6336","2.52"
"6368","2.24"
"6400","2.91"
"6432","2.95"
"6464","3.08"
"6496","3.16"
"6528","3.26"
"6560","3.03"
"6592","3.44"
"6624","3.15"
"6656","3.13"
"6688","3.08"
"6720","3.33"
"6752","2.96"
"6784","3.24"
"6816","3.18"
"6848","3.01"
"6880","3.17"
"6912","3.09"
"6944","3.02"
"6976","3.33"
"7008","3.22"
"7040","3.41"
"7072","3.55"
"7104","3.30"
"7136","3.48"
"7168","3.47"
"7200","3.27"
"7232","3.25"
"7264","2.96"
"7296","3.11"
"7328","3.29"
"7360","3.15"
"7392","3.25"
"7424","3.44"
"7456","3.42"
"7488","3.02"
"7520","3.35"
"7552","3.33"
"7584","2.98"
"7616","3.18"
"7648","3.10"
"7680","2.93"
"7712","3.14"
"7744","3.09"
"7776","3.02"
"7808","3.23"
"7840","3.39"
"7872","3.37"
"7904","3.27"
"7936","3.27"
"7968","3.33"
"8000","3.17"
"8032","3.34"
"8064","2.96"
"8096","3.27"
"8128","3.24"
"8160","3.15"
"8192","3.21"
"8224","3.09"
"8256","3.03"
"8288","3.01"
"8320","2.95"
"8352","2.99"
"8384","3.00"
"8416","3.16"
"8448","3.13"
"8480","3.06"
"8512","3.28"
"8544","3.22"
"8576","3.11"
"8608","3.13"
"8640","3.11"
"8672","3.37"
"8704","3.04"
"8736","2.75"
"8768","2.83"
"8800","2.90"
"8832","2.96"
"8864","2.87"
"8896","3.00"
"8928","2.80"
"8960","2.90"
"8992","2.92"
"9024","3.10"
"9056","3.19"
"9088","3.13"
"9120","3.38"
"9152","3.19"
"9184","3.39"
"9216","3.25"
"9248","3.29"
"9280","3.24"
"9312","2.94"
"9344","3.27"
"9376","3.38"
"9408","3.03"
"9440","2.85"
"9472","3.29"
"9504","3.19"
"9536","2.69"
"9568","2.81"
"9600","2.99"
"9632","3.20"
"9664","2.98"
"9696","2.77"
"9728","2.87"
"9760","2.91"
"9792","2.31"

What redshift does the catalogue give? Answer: 0.230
